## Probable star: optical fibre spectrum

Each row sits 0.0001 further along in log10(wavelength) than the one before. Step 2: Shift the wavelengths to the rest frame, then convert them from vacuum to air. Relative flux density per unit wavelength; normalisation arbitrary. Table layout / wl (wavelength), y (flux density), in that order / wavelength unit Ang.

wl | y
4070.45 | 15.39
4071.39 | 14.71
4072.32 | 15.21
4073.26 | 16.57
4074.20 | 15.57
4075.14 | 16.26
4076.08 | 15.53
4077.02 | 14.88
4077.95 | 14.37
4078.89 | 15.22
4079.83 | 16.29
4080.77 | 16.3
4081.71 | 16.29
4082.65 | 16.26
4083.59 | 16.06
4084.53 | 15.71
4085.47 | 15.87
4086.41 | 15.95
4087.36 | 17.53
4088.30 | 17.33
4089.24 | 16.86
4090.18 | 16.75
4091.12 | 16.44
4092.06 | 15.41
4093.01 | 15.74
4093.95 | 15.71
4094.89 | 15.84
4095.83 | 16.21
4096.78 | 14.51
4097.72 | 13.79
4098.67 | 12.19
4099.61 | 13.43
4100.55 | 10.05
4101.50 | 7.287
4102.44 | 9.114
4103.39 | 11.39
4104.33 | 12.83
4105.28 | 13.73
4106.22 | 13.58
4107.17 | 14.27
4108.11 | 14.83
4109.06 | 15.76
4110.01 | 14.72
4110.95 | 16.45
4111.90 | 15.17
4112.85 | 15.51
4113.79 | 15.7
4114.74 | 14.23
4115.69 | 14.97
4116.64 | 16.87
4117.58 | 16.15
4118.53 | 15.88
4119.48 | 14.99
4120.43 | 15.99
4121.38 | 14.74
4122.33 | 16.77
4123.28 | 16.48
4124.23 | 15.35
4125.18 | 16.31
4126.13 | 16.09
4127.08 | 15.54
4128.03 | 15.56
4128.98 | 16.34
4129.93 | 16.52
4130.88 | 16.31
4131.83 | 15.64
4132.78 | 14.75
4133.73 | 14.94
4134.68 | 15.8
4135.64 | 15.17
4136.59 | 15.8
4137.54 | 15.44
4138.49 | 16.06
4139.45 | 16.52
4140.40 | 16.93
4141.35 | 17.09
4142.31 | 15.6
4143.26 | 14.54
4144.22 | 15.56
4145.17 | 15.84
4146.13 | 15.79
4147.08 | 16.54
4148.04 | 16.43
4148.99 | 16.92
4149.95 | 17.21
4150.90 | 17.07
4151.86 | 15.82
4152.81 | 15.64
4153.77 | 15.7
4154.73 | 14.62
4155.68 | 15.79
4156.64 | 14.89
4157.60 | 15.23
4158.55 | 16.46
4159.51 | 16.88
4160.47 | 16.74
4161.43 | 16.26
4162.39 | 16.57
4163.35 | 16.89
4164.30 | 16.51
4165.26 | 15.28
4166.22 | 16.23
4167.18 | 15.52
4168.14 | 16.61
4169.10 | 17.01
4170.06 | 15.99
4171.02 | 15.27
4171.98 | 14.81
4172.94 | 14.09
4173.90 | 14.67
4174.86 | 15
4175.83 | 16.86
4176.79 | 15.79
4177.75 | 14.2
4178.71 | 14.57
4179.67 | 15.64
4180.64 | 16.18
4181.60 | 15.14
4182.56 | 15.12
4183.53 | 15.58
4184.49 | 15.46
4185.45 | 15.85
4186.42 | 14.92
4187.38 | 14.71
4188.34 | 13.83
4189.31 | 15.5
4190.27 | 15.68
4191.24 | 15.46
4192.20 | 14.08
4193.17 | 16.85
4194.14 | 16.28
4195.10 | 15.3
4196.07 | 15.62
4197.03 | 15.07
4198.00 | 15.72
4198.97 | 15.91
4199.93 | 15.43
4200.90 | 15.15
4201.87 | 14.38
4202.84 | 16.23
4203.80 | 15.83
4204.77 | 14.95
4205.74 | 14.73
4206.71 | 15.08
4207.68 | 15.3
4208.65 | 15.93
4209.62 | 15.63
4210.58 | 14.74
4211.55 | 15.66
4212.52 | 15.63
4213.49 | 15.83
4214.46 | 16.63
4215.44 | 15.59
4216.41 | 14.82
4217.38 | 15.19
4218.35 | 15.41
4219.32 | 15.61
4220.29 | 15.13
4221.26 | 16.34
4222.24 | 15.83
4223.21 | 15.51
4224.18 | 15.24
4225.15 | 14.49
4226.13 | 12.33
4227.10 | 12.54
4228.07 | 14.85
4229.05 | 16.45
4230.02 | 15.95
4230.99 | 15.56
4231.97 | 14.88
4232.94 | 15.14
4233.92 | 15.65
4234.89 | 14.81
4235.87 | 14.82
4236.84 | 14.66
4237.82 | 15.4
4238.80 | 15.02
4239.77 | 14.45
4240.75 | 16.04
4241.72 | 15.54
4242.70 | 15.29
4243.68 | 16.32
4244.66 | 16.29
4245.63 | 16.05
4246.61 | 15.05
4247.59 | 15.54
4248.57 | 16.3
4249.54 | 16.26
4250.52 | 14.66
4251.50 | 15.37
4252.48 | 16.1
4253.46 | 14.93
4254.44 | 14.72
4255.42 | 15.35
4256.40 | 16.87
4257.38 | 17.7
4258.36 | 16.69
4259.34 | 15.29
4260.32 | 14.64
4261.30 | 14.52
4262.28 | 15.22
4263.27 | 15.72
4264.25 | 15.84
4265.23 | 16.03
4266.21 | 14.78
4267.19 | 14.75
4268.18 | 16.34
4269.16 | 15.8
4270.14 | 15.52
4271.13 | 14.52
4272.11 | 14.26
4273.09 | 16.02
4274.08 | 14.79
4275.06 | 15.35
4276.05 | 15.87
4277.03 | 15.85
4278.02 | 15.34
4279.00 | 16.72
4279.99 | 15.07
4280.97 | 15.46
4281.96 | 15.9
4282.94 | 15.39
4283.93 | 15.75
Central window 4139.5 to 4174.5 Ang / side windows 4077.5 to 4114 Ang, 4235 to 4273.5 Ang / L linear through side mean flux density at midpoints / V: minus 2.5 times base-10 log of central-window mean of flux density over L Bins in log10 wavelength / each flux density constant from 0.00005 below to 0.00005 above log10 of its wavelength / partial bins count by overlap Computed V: -0.06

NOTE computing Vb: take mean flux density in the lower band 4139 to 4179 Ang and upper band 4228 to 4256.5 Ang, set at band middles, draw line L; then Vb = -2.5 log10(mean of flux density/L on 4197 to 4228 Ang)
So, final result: 0.03 mag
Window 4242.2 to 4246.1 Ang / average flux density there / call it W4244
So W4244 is 16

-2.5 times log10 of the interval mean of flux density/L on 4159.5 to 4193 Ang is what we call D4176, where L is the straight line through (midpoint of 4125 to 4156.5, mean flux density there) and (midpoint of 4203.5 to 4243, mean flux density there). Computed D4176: 0.00 mag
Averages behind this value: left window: 15.9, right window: 15.2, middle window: 15.6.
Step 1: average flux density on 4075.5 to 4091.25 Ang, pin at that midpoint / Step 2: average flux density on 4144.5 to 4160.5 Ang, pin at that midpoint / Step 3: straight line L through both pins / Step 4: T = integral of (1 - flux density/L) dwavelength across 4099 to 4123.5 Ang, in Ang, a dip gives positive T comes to 2.8 Ang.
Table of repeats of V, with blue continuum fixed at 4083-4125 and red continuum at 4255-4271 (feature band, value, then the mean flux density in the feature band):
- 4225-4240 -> 0.05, 14.8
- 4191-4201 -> -0.02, 15.6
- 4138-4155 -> -0.07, 16.1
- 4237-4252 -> 0.00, 15.6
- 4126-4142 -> -0.06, 15.9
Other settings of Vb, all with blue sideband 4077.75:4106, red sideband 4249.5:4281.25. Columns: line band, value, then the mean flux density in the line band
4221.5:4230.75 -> 0.03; 14.9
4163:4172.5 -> -0.07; 16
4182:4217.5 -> -0.01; 15.4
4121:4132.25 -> -0.08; 16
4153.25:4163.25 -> -0.07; 15.9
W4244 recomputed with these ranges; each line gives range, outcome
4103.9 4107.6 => 13.6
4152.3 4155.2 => 15.3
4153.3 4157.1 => 15.3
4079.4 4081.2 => 16.3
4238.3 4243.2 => 15.3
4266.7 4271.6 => 15.4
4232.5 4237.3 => 15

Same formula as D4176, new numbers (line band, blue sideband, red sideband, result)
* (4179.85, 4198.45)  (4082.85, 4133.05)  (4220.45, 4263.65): -0.01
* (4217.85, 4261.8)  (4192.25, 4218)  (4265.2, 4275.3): 0.00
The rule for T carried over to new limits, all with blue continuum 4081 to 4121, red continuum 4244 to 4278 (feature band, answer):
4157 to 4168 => -0.8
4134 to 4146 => -0.7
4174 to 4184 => -0.1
